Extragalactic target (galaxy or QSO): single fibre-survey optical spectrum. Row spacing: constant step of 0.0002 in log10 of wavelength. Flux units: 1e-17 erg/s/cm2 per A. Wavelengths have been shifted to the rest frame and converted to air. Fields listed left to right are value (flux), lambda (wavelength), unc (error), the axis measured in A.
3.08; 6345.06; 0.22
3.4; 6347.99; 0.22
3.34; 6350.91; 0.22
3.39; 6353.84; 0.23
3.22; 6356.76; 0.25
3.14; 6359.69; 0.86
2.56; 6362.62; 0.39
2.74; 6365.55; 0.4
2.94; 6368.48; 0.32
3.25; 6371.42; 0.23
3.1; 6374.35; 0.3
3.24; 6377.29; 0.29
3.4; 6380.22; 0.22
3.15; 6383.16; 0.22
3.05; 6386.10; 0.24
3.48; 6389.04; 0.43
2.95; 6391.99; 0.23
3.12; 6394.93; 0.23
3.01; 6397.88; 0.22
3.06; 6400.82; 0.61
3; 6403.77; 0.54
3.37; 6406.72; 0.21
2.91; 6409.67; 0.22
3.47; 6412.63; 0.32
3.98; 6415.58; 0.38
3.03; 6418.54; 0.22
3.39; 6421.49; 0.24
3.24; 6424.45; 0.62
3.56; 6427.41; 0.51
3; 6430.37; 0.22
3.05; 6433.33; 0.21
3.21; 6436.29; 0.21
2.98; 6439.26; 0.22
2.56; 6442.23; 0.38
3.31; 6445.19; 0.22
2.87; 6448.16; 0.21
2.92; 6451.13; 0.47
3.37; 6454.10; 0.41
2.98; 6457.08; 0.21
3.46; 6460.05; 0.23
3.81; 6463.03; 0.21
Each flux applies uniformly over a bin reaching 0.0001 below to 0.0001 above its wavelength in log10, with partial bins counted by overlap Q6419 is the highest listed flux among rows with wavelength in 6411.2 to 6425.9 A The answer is 3.98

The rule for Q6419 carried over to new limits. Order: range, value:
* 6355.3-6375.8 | 3.25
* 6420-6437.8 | 3.56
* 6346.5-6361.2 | 3.4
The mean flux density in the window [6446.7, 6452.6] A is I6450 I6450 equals 2.9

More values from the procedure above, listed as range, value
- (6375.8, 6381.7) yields 3.32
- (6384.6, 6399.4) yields 3.12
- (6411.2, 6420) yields 3.49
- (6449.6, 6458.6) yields 3.09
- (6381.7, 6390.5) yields 3.23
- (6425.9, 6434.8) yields 3.2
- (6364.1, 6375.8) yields 3.01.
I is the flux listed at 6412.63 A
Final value 3.47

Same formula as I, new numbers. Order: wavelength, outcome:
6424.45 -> 3.24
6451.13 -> 2.92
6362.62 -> 2.56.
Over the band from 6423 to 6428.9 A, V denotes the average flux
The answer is 3.4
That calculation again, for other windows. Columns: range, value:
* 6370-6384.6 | 3.23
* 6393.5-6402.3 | 3.06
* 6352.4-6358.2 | 3.31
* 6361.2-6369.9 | 2.75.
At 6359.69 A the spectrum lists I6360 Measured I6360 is 3.14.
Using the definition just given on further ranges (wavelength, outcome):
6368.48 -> 2.94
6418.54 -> 3.03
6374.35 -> 3.1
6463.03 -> 3.81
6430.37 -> 3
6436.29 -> 3.21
